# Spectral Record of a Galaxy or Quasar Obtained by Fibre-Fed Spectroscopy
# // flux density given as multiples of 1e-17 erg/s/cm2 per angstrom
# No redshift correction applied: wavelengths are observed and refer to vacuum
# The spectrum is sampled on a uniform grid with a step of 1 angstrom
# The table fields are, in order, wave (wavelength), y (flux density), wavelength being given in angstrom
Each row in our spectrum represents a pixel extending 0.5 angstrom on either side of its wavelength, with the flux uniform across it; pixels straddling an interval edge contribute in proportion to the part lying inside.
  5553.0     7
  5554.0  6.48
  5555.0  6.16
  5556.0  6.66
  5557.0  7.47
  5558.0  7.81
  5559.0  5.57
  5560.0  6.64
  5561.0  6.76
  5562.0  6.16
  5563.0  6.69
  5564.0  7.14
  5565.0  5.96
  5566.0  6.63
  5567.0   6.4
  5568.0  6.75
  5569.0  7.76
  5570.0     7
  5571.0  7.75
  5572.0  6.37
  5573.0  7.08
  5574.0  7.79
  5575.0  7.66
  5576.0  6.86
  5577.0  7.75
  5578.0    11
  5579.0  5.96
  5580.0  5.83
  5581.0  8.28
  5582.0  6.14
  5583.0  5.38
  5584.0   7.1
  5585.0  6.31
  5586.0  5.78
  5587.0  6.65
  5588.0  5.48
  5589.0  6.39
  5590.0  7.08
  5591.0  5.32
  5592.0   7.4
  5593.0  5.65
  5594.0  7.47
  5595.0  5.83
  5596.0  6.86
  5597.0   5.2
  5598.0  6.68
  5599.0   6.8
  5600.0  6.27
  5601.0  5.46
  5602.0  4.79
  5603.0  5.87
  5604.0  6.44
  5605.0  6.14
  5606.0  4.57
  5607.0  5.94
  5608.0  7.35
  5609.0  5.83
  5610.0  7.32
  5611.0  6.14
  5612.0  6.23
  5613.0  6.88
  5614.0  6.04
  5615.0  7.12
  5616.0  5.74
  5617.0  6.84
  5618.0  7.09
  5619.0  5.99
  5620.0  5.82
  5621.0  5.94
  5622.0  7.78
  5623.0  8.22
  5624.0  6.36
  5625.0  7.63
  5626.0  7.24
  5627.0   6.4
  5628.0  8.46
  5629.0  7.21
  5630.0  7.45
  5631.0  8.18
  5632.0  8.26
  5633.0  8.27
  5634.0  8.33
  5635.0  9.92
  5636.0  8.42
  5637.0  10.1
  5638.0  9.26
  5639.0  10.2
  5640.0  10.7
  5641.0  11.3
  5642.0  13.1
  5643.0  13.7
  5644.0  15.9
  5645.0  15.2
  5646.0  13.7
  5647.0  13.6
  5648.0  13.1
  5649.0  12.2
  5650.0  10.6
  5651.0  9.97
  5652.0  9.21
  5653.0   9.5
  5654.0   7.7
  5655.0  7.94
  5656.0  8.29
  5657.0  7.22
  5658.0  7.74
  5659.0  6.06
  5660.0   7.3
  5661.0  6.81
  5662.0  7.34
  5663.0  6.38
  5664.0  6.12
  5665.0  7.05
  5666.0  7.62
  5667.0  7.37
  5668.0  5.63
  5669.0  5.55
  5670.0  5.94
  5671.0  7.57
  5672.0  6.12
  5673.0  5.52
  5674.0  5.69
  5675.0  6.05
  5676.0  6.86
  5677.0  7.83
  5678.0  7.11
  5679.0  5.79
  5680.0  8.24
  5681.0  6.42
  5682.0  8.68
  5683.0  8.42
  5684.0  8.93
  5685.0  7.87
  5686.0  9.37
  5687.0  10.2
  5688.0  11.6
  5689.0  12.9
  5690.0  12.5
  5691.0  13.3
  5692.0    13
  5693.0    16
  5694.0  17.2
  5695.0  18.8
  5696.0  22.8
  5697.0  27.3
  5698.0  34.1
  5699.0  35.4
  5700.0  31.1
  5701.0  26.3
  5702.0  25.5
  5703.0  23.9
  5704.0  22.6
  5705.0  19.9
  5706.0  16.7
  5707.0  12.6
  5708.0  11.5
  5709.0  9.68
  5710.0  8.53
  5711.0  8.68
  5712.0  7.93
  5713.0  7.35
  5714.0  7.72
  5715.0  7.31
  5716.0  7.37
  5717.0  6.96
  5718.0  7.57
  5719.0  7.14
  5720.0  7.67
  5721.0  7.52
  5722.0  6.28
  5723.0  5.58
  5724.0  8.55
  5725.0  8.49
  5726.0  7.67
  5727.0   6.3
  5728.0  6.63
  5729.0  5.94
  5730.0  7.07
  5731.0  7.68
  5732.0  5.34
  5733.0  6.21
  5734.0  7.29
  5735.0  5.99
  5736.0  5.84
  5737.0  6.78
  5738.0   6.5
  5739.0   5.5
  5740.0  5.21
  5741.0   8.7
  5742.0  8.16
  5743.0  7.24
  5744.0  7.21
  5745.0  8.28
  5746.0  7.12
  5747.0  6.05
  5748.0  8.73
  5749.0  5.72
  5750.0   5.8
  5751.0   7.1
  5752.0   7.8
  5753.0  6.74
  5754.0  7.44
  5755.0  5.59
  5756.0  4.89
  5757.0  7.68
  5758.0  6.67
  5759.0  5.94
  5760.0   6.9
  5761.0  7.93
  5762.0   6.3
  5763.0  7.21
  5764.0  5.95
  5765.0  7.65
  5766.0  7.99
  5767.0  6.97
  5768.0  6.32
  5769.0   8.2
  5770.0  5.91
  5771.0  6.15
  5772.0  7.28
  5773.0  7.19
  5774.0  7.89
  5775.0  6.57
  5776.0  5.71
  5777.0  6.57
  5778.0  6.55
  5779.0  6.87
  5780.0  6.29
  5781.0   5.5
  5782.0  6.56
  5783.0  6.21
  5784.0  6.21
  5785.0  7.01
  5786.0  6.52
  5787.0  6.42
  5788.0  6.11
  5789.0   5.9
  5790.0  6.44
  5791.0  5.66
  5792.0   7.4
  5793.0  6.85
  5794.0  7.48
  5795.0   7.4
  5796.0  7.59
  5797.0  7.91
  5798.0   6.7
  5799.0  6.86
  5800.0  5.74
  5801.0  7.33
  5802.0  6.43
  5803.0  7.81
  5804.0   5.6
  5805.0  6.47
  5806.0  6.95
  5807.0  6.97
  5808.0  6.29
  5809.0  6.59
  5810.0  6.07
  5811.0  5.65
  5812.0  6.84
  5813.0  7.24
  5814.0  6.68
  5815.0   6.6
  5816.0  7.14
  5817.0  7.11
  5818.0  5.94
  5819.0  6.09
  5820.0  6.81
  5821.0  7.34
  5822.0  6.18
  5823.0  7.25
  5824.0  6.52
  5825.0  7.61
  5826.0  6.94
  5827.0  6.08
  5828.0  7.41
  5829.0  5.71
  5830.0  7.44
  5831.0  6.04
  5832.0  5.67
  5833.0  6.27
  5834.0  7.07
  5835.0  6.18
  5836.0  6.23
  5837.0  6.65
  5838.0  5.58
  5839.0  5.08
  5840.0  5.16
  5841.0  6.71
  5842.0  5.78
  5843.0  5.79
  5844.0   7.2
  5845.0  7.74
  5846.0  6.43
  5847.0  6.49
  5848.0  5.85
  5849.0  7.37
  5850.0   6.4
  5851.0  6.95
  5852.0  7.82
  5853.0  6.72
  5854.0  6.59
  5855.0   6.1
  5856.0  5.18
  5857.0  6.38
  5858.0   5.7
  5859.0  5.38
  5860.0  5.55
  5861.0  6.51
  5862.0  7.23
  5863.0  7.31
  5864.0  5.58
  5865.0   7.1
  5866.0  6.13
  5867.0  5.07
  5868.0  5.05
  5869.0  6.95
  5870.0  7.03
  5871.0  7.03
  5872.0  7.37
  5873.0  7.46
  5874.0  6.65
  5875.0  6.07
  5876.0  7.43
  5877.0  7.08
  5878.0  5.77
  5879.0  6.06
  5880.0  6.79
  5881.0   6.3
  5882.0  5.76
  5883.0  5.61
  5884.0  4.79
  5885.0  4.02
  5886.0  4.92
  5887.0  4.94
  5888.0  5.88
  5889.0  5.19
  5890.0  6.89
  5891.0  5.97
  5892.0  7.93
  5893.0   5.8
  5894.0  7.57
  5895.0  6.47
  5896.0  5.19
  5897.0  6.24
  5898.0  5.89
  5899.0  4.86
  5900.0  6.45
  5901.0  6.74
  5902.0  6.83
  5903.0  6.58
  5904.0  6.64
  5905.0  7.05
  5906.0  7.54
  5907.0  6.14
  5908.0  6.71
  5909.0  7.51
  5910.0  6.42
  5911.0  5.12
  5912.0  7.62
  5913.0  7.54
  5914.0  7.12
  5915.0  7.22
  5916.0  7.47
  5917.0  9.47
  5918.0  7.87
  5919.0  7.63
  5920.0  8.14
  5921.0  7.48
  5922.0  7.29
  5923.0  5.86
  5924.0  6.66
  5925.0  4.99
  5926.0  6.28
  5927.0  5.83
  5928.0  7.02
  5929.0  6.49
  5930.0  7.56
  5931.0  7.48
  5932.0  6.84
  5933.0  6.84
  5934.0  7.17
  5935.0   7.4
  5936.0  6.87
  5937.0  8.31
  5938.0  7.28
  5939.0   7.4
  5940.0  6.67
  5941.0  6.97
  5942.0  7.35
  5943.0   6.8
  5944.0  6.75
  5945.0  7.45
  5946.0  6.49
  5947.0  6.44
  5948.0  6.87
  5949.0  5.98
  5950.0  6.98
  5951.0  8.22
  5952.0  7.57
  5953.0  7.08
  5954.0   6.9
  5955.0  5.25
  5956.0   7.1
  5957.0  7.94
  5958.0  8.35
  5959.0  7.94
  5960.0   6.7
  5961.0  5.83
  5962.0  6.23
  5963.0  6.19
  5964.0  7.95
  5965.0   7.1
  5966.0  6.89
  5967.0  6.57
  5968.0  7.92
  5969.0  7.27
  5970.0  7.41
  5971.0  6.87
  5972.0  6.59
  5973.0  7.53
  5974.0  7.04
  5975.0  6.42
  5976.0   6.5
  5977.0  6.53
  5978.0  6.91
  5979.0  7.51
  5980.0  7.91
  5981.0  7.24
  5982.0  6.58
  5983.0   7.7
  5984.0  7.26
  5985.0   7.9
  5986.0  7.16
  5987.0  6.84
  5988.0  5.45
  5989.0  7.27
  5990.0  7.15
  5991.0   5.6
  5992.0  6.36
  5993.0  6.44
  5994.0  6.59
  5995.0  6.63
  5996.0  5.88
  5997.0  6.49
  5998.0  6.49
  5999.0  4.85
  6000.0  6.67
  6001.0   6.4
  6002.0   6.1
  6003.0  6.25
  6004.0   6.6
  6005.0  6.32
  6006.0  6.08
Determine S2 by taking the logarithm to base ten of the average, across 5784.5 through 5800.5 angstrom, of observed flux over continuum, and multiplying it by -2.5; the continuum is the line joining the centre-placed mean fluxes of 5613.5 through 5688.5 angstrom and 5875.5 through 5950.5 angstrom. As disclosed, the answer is 0.10 mag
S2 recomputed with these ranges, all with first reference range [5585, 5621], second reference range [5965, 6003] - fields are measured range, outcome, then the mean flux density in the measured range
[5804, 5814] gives 0.00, 6.52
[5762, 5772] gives -0.07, 6.91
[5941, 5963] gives -0.03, 6.95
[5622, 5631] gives -0.19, 7.44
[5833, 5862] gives 0.04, 6.32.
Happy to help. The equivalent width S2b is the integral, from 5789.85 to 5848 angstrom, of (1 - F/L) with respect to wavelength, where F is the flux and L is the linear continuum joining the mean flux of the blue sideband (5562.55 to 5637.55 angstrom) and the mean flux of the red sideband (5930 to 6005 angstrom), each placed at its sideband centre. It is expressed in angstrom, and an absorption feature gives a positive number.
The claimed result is 2.37 angstrom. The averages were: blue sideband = 6.86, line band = 6.6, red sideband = 6.9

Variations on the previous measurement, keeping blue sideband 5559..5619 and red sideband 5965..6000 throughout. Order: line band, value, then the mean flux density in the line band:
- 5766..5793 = 0.4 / 6.59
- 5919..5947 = -0.7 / 6.95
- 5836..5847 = 0.8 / 6.23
